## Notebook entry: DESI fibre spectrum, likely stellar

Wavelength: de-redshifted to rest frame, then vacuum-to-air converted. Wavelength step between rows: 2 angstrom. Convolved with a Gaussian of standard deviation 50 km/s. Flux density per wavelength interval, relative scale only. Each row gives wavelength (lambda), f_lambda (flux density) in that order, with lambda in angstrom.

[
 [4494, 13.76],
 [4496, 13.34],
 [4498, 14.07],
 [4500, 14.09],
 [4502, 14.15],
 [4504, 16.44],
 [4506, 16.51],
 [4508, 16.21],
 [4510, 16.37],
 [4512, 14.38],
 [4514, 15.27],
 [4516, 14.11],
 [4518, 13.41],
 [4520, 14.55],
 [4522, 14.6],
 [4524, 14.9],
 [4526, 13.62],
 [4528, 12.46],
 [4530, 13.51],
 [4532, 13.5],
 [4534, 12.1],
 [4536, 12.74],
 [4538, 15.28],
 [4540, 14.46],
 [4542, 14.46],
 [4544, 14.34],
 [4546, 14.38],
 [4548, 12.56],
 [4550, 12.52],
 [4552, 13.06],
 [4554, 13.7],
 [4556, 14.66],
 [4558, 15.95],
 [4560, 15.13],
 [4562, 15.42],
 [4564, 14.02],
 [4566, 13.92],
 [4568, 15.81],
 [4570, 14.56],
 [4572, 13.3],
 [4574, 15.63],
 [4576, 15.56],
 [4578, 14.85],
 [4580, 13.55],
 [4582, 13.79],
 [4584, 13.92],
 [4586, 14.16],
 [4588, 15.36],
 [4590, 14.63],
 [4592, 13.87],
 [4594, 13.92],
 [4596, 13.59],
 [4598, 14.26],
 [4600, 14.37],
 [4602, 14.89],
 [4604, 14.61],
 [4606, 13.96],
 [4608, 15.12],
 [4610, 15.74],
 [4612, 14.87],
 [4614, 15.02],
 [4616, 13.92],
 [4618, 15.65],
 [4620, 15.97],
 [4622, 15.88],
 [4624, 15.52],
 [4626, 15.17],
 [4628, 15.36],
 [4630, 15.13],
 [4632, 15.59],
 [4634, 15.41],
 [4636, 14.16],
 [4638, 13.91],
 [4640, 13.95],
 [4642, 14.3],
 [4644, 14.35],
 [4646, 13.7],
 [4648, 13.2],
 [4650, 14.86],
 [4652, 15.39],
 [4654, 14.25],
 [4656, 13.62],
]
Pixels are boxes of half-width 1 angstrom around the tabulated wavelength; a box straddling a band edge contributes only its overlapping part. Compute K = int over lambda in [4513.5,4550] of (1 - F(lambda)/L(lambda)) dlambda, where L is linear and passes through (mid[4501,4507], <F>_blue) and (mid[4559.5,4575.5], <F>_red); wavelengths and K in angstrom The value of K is 3.43 angstrom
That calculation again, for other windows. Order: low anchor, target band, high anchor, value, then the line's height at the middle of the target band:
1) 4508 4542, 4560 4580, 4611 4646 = -0.4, 14.5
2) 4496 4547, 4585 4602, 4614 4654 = 0.4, 14.6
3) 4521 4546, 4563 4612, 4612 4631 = 0.8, 14.7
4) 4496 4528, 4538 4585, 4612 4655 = 1.3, 14.8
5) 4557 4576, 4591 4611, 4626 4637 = 0.8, 15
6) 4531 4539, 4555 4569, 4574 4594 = -1.0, 14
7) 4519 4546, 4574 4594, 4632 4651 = -0.5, 14.1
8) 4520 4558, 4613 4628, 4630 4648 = -1.1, 14.3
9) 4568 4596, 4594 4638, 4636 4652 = -2.0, 14.3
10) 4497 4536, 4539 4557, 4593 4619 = 0.8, 14.5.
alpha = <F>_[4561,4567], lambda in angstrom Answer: 14.5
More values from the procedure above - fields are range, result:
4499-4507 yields 15.3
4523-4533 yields 13.6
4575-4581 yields 14.7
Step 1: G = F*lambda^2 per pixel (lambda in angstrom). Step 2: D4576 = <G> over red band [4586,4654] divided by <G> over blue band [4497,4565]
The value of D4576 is 1.07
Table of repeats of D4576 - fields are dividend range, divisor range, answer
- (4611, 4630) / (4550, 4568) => 1.08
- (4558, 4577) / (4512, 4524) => 1.05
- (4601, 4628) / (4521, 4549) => 1.14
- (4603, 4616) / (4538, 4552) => 1.10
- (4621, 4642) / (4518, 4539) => 1.14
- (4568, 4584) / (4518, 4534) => 1.08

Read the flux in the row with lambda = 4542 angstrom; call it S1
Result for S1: 14.46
